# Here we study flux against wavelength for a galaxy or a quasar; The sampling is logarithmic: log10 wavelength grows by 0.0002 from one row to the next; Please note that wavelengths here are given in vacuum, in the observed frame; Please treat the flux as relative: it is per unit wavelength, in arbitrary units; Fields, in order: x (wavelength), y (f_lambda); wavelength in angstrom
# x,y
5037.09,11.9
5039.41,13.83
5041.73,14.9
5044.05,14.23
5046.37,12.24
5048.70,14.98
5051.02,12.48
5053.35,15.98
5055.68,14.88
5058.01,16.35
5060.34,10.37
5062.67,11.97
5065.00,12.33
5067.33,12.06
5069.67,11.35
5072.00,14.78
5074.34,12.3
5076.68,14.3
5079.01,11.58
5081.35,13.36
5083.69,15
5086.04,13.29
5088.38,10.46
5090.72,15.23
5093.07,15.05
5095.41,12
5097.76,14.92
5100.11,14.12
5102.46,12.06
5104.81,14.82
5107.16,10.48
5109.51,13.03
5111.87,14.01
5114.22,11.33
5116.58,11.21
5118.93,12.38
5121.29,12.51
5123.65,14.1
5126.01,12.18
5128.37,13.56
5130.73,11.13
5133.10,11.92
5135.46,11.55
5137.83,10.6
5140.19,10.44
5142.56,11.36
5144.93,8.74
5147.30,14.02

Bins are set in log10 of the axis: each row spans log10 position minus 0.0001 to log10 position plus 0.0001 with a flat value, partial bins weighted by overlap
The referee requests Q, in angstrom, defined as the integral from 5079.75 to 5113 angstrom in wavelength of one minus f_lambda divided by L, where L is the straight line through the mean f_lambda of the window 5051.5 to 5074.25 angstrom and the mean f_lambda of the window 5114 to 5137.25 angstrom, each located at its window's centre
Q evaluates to -1.9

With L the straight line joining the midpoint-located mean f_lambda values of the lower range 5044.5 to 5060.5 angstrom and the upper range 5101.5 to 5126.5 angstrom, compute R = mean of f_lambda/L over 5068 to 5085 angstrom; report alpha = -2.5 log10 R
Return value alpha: 0.03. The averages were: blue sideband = 14.1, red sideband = 12.6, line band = 13.2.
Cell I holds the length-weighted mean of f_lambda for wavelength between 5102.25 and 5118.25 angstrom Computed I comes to 12.4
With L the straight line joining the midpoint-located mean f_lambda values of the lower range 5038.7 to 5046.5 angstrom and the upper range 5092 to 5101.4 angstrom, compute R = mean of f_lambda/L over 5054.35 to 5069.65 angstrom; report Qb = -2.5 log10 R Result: 0.09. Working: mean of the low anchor 14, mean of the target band 12.9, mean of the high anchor 14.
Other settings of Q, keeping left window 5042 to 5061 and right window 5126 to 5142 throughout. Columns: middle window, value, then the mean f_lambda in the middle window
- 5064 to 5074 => 0.7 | 12.6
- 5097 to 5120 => -0.8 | 12.8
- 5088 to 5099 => -0.8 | 13.8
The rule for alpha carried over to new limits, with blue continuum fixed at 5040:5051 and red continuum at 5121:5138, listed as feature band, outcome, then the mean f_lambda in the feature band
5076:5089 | 0.01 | 13.1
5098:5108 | -0.03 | 13.1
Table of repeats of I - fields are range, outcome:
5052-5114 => 13.3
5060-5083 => 12.6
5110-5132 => 12.5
